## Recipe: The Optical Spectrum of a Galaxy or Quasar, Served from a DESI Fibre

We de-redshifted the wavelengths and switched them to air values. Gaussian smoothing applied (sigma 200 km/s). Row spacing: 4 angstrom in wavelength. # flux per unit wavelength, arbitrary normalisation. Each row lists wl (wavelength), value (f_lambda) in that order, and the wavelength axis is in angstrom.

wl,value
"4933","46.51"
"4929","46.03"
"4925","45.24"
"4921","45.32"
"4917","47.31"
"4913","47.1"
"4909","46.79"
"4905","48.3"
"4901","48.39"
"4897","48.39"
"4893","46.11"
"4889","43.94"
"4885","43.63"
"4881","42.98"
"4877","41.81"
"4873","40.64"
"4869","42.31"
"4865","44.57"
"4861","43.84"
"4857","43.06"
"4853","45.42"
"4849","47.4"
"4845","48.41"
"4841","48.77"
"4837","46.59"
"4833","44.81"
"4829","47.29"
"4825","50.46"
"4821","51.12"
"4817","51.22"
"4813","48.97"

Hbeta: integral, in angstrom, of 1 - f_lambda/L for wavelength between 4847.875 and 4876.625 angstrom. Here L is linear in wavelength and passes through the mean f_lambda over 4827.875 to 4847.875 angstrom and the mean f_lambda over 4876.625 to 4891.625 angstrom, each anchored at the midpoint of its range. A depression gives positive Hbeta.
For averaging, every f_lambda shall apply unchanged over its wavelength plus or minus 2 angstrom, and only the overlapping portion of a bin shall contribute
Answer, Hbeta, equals 1.0 angstrom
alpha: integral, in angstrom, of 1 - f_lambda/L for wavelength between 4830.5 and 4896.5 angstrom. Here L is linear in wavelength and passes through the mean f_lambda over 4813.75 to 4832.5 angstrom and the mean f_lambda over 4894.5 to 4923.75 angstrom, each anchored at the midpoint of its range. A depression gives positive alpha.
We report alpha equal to 5.1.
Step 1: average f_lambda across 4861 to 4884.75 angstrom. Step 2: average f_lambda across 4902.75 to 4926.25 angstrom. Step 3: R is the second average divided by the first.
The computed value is 1.1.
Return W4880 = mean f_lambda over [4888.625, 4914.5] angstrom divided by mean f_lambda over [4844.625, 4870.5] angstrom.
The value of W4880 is 1.05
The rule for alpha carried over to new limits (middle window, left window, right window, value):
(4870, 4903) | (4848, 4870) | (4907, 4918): 1.0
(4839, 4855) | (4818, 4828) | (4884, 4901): 0.5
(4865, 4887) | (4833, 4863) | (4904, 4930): 1.8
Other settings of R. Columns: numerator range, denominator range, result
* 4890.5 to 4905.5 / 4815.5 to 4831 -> 0.95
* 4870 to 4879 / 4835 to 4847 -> 0.86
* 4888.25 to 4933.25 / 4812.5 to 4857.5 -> 0.97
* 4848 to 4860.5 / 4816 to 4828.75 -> 0.89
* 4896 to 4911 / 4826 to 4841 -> 1.02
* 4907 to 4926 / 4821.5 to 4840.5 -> 0.97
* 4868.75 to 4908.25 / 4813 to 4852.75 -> 0.93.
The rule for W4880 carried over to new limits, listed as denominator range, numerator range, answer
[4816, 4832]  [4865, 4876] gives 0.85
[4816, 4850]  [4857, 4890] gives 0.89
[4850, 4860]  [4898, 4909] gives 1.08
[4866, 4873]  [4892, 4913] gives 1.13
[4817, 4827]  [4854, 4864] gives 0.86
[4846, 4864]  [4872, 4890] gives 0.95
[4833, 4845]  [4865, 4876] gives 0.89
